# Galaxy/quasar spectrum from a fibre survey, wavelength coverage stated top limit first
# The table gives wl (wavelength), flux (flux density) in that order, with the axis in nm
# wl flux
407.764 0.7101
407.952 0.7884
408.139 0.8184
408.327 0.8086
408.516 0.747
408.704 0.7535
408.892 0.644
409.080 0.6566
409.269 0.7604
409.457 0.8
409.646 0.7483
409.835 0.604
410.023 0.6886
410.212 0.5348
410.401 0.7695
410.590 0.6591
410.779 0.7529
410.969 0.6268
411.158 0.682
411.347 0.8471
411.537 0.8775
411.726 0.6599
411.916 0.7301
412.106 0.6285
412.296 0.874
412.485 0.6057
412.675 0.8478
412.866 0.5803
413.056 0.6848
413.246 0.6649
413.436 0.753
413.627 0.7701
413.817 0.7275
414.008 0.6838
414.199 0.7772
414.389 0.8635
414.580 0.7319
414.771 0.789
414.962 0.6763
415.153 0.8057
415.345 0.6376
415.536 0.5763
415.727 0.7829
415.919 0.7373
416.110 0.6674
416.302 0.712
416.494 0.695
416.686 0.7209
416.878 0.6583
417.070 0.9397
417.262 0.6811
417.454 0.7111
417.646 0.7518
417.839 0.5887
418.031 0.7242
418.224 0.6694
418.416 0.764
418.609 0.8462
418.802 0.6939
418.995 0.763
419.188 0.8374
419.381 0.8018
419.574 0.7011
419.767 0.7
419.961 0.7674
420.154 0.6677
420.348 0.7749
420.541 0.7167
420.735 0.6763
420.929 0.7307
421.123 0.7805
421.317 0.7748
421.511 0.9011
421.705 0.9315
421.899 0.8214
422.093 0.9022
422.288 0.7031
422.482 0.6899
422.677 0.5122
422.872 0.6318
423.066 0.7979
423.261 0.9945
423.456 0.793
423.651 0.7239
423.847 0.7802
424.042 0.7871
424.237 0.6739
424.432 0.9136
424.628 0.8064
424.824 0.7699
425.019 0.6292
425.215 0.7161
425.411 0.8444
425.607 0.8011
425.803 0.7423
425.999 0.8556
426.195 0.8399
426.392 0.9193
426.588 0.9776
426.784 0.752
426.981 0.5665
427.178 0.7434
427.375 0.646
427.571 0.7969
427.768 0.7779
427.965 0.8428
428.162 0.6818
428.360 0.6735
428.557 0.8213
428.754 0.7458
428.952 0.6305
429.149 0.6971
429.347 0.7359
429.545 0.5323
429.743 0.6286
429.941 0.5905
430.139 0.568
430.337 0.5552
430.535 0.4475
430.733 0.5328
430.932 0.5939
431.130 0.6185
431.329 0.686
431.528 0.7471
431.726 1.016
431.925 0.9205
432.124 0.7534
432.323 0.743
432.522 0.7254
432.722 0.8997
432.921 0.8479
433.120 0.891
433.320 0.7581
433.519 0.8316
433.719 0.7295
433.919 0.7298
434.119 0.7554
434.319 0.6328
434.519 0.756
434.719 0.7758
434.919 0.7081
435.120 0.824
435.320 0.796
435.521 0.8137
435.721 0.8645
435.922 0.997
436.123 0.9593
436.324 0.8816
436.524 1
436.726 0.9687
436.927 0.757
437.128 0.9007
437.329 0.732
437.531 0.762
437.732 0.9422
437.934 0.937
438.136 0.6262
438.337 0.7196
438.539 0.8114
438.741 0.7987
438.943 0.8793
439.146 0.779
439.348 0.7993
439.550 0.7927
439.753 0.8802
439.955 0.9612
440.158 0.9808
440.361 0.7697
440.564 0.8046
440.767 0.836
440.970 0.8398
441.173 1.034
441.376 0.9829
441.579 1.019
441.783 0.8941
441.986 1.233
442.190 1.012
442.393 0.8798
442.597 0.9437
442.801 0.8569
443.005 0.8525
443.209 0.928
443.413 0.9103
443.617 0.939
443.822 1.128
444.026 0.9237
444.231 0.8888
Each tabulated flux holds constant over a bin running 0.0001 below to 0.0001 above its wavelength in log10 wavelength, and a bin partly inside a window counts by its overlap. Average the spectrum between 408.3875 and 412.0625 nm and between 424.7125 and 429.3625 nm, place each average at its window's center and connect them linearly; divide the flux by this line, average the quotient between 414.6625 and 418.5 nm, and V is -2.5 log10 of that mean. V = 0.024 mag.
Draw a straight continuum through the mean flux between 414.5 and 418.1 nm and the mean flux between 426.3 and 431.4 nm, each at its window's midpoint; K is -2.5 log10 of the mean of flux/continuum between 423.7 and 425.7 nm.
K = -0.11 mag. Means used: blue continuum 0.715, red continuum 0.683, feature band 0.771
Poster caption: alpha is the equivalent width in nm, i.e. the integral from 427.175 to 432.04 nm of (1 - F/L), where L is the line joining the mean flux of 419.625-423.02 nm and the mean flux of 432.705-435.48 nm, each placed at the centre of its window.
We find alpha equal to 0.50 nm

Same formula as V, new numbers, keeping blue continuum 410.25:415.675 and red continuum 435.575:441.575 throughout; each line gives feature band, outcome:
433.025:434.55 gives 0.106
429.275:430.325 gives 0.328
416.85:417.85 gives 0.014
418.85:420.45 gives 0.014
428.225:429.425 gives 0.135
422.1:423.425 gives 0.057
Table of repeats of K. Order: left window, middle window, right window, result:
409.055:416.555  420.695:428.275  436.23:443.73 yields 0.02 mag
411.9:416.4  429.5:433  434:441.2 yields 0.16 mag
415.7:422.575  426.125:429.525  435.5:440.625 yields 0.06 mag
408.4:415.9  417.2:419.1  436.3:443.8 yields 0.05 mag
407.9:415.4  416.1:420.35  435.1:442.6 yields 0.05 mag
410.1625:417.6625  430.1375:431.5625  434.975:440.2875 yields 0.35 mag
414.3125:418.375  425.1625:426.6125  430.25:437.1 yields -0.11 mag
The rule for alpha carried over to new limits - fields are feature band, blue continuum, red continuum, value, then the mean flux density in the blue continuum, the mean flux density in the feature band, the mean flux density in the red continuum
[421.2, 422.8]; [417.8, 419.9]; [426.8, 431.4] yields -0.14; 0.74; 0.777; 0.658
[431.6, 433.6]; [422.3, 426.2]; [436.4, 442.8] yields -0.03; 0.762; 0.838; 0.88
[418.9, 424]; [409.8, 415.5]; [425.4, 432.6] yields -0.32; 0.718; 0.765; 0.721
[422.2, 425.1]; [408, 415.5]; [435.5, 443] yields 0.16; 0.724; 0.748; 0.883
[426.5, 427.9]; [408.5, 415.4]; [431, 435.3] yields 0.02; 0.72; 0.752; 0.778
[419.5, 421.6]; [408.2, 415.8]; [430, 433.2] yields -0.07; 0.721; 0.744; 0.719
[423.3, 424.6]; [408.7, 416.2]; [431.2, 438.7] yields -0.04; 0.716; 0.79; 0.815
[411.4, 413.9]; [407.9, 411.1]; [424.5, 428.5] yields 0.00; 0.714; 0.725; 0.771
